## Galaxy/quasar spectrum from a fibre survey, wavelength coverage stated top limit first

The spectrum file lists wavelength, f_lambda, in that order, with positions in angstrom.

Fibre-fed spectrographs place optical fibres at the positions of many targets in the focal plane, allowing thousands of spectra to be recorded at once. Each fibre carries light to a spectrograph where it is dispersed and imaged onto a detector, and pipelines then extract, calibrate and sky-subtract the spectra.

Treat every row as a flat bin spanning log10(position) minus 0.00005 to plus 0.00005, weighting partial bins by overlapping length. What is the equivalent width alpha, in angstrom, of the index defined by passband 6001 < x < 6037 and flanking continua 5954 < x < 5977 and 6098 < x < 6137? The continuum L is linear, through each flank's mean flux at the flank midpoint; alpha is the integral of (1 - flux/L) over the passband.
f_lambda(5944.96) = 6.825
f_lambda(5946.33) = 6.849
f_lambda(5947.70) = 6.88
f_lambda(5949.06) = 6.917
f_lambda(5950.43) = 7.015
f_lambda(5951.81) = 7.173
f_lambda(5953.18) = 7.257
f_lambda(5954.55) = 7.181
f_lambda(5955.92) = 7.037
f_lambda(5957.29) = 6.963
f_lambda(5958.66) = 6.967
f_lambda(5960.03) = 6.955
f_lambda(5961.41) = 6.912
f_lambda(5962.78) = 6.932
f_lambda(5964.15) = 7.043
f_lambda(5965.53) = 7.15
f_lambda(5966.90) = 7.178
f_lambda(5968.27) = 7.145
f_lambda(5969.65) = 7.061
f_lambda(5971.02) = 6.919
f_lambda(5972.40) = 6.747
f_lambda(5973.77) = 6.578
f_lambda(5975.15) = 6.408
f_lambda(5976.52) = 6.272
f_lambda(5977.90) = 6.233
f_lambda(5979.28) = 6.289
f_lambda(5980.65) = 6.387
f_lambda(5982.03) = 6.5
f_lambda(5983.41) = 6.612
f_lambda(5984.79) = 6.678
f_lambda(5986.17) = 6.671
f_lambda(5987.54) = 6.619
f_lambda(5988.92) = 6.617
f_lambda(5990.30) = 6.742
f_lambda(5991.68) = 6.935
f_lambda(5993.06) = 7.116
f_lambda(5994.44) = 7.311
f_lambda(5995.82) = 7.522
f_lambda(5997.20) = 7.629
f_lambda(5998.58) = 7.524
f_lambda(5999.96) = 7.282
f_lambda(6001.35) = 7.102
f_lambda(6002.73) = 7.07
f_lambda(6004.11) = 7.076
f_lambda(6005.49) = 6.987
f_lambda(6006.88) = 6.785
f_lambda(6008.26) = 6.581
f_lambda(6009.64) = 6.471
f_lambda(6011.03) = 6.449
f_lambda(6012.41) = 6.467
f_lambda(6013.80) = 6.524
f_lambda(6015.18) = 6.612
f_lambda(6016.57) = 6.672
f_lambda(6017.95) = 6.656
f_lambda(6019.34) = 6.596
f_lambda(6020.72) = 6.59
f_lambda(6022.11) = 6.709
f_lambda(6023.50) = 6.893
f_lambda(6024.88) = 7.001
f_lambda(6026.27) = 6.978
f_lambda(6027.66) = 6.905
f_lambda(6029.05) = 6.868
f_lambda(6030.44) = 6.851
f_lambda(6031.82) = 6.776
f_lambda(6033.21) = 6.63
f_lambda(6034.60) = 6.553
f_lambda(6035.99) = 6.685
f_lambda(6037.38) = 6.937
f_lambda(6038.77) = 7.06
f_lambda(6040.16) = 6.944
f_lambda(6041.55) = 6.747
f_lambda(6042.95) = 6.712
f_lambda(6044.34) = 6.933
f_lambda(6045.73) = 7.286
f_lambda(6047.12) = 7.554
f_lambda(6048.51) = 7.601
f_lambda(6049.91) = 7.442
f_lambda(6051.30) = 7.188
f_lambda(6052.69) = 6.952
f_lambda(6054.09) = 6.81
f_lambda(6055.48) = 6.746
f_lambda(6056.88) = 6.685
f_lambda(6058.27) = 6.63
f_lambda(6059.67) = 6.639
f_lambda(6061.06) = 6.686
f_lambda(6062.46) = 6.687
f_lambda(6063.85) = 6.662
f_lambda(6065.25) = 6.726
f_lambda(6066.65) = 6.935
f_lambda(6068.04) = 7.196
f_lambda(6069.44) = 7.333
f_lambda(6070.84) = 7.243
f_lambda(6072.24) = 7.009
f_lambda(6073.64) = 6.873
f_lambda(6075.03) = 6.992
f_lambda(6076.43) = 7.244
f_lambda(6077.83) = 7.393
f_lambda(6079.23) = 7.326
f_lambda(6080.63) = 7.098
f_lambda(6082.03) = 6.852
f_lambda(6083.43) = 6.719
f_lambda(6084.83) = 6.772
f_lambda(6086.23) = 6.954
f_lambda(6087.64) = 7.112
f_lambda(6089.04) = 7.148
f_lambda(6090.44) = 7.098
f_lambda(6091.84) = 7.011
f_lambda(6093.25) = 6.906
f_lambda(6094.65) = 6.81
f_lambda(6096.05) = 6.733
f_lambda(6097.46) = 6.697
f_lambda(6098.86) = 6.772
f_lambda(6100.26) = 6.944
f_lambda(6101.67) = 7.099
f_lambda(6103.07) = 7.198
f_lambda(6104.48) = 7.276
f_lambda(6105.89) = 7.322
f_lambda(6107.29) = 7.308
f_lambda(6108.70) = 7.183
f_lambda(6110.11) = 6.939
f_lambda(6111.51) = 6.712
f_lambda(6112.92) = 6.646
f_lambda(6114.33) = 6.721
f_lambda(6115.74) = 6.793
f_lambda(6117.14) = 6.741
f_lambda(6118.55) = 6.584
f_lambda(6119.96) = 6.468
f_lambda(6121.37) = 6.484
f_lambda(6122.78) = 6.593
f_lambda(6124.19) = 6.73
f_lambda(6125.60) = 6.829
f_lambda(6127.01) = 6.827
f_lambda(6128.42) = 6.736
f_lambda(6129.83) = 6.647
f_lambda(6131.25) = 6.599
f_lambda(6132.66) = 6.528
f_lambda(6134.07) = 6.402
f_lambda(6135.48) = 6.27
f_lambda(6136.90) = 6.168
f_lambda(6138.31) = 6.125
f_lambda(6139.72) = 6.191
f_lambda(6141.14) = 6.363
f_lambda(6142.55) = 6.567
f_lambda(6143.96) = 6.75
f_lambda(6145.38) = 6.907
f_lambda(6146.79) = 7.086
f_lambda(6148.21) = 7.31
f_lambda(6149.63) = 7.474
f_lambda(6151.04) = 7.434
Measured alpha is 0.6 angstrom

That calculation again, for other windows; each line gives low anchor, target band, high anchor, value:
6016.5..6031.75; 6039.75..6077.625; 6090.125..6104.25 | -0.7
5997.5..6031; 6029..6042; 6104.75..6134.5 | 0.0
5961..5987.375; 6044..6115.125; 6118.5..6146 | -4.3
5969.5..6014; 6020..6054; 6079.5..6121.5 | -0.5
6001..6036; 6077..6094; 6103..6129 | -0.6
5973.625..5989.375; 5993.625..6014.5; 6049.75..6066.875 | -1.3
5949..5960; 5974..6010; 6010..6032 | 0.2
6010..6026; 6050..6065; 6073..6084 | 0.3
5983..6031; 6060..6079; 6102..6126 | -0.4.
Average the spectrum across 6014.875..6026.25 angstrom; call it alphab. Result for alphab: 6.74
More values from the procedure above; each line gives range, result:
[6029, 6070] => 6.92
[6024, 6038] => 6.82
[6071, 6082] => 7.12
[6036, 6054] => 7.08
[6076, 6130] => 6.91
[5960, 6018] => 6.82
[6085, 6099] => 6.92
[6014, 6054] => 6.9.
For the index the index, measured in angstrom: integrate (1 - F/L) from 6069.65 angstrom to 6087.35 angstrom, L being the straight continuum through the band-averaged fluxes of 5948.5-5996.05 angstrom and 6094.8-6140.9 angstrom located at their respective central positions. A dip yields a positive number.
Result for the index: -0.8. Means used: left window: 6.85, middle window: 7.05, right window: 6.72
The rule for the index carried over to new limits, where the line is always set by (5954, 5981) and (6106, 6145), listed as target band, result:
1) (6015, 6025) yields 0.1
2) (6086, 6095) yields -0.5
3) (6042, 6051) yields -0.7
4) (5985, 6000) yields -0.6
